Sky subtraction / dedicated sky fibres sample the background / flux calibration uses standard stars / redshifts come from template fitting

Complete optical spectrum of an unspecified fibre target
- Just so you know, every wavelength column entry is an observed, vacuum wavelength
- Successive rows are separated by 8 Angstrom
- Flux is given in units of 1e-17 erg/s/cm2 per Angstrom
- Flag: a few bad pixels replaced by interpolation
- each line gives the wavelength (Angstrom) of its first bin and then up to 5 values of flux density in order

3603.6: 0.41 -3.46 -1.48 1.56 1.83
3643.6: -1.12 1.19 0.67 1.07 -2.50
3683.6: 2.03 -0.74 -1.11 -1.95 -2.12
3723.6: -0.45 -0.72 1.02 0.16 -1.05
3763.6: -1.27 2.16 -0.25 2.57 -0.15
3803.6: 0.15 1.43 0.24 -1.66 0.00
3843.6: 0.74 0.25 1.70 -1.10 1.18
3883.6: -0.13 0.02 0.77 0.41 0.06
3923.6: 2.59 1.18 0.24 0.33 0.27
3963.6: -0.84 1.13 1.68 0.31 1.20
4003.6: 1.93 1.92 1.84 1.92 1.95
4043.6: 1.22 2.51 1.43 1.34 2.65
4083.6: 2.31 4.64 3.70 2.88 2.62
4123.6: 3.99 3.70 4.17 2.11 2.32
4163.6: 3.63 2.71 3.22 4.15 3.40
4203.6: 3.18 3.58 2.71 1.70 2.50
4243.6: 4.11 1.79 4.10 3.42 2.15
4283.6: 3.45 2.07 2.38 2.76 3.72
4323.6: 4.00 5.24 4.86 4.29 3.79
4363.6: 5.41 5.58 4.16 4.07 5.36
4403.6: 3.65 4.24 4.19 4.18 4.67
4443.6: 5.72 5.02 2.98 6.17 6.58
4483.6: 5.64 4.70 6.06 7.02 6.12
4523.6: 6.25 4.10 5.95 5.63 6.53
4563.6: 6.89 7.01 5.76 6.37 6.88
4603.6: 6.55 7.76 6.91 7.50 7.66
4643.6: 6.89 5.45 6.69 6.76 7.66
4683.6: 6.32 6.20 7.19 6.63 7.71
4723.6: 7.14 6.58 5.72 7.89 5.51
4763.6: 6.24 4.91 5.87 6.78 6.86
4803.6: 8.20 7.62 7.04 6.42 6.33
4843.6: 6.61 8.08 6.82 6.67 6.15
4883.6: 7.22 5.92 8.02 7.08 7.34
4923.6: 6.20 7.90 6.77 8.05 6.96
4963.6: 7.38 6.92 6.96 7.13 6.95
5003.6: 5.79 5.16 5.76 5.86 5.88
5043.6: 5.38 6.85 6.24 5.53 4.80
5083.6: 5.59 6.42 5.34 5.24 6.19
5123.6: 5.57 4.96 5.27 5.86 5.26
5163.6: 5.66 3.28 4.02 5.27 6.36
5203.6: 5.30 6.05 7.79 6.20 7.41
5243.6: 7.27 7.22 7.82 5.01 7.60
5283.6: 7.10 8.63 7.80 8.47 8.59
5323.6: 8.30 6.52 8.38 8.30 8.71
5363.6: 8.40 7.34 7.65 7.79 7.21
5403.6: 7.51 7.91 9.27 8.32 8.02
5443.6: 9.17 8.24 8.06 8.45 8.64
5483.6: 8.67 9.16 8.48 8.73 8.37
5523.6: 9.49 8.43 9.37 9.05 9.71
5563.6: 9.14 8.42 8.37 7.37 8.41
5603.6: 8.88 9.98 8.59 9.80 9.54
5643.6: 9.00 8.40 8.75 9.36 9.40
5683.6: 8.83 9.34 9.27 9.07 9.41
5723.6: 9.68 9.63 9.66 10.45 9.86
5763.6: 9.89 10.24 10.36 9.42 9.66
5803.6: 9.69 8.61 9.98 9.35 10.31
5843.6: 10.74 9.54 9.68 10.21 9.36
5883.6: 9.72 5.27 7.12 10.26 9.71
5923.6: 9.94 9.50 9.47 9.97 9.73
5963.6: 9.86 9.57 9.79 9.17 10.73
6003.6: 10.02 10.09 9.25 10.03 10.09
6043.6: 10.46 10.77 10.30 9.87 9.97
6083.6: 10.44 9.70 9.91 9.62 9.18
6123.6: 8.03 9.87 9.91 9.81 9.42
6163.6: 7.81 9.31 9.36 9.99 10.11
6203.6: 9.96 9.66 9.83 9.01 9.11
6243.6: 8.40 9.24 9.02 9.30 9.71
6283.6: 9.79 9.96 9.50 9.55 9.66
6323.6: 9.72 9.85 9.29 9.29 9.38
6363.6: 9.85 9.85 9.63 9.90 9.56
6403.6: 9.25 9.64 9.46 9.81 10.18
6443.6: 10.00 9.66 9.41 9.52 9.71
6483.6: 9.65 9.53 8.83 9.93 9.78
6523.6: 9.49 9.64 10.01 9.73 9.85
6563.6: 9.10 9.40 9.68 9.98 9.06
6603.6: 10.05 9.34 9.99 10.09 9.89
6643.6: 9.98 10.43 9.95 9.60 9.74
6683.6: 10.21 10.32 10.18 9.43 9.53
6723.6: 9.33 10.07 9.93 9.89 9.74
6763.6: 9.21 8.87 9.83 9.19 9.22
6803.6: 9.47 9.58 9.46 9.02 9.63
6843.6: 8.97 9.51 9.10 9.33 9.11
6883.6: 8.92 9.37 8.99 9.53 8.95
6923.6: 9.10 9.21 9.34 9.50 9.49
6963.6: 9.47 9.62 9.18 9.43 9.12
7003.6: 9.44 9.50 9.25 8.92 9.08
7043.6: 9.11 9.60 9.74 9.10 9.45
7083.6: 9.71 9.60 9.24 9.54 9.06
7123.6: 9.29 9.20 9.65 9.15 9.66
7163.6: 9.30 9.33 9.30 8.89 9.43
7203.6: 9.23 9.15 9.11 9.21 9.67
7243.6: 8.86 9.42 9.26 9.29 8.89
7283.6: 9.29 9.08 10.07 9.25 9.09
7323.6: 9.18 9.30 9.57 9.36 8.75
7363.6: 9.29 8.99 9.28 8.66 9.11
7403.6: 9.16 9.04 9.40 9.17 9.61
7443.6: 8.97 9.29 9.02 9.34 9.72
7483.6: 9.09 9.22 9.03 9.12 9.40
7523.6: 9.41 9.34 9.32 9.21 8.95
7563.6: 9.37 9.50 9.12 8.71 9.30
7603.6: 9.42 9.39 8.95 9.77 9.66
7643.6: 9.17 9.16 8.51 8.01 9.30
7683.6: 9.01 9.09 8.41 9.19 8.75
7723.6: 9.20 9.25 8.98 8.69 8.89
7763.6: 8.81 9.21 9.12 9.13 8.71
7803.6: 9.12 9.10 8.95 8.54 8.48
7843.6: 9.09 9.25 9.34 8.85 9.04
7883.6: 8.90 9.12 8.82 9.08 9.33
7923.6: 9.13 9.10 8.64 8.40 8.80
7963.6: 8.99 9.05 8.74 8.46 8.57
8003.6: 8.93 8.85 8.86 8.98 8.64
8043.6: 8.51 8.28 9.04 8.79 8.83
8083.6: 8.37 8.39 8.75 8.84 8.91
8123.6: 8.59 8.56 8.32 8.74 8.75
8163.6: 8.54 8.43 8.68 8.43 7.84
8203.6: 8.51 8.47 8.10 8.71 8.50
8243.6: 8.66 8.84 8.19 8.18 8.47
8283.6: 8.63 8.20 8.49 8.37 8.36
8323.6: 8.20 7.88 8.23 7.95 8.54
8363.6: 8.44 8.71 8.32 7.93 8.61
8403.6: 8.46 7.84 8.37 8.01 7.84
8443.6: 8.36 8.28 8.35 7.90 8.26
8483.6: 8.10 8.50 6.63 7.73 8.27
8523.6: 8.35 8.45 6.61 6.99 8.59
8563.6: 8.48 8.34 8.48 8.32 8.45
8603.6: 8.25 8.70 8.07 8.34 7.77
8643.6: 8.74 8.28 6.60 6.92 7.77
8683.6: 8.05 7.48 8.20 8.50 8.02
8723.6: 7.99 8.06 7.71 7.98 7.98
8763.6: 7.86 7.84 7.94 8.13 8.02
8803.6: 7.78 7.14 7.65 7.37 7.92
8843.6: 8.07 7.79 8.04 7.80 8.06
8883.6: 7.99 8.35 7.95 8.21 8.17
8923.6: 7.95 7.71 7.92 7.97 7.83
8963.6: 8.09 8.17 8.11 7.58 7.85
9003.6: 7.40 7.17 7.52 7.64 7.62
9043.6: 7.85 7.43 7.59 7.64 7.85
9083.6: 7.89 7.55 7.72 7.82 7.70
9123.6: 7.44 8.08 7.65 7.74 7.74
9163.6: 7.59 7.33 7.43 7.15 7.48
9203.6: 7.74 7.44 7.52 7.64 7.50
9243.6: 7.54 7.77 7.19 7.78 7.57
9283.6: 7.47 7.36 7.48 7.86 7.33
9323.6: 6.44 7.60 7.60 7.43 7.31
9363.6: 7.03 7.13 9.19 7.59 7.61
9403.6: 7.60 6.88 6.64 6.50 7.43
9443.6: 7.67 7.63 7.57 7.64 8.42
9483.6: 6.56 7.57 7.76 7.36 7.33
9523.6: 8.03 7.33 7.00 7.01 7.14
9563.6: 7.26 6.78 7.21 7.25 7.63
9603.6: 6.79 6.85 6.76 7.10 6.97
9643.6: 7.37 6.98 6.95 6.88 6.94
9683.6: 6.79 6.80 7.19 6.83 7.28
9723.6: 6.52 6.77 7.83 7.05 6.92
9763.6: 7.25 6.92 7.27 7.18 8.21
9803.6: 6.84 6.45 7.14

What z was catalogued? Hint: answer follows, 0.00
